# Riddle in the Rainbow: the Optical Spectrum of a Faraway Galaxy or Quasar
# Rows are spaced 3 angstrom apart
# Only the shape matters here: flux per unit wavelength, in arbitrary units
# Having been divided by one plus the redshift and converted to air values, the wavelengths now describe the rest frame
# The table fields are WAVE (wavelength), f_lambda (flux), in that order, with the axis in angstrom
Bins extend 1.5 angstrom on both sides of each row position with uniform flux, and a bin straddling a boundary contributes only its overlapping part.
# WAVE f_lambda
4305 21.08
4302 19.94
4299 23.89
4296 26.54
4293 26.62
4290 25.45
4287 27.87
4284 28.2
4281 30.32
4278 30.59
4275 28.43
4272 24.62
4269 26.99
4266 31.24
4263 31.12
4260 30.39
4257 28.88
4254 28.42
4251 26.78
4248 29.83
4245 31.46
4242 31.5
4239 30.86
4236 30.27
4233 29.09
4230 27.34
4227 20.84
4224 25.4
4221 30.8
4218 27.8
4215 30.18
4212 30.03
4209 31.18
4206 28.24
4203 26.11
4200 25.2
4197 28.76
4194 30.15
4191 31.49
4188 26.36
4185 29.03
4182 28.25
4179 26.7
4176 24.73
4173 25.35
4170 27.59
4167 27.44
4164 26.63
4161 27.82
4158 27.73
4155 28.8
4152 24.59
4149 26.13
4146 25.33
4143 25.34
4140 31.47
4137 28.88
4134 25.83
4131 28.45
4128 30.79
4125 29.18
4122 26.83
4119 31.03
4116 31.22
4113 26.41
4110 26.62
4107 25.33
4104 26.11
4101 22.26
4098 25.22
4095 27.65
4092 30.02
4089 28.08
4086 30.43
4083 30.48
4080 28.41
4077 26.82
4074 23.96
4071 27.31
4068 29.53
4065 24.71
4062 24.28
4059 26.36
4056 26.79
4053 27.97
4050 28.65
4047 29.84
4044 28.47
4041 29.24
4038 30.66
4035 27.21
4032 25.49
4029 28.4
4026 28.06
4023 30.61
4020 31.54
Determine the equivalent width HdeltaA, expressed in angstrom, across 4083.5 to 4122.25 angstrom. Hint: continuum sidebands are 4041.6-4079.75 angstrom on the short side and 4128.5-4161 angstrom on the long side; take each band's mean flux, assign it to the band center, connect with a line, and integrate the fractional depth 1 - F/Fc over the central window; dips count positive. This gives -0.4 angstrom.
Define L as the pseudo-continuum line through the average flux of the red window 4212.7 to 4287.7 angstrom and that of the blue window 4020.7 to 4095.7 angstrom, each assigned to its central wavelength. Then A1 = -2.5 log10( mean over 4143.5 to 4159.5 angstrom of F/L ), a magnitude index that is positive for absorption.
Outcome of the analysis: 0.08 mag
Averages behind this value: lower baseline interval 28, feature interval 26.4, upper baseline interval 28.8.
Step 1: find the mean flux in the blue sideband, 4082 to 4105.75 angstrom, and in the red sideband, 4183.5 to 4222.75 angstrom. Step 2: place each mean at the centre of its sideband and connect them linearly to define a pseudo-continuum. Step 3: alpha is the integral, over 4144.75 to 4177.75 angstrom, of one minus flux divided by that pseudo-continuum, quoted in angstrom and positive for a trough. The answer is 2.03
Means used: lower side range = 27.4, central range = 26.6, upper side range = 28.8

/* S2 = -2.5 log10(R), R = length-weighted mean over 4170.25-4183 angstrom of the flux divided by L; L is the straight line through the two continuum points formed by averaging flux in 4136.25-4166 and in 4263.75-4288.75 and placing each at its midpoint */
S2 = 0.05 mag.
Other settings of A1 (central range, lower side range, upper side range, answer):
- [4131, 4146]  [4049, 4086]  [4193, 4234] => -0.005 mag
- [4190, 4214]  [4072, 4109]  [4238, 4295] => -0.025 mag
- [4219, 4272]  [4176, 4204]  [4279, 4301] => -0.056 mag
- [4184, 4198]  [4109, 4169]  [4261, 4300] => -0.050 mag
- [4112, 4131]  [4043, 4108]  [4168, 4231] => -0.071 mag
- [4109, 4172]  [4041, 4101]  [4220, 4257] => 0.006 mag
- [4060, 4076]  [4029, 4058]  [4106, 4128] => 0.091 mag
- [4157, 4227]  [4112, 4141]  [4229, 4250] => 0.068 mag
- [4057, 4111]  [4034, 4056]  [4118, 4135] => 0.073 mag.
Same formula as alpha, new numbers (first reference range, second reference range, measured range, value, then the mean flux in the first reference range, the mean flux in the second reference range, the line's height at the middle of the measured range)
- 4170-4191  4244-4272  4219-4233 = 0.91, 27.1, 29.2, 28.3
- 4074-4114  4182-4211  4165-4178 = 0.86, 27.1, 28.5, 28.2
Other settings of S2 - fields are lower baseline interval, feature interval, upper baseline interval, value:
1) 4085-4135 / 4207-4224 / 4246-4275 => -0.042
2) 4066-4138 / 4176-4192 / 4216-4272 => 0.015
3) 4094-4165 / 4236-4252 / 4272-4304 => -0.130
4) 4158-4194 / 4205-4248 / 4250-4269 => -0.013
